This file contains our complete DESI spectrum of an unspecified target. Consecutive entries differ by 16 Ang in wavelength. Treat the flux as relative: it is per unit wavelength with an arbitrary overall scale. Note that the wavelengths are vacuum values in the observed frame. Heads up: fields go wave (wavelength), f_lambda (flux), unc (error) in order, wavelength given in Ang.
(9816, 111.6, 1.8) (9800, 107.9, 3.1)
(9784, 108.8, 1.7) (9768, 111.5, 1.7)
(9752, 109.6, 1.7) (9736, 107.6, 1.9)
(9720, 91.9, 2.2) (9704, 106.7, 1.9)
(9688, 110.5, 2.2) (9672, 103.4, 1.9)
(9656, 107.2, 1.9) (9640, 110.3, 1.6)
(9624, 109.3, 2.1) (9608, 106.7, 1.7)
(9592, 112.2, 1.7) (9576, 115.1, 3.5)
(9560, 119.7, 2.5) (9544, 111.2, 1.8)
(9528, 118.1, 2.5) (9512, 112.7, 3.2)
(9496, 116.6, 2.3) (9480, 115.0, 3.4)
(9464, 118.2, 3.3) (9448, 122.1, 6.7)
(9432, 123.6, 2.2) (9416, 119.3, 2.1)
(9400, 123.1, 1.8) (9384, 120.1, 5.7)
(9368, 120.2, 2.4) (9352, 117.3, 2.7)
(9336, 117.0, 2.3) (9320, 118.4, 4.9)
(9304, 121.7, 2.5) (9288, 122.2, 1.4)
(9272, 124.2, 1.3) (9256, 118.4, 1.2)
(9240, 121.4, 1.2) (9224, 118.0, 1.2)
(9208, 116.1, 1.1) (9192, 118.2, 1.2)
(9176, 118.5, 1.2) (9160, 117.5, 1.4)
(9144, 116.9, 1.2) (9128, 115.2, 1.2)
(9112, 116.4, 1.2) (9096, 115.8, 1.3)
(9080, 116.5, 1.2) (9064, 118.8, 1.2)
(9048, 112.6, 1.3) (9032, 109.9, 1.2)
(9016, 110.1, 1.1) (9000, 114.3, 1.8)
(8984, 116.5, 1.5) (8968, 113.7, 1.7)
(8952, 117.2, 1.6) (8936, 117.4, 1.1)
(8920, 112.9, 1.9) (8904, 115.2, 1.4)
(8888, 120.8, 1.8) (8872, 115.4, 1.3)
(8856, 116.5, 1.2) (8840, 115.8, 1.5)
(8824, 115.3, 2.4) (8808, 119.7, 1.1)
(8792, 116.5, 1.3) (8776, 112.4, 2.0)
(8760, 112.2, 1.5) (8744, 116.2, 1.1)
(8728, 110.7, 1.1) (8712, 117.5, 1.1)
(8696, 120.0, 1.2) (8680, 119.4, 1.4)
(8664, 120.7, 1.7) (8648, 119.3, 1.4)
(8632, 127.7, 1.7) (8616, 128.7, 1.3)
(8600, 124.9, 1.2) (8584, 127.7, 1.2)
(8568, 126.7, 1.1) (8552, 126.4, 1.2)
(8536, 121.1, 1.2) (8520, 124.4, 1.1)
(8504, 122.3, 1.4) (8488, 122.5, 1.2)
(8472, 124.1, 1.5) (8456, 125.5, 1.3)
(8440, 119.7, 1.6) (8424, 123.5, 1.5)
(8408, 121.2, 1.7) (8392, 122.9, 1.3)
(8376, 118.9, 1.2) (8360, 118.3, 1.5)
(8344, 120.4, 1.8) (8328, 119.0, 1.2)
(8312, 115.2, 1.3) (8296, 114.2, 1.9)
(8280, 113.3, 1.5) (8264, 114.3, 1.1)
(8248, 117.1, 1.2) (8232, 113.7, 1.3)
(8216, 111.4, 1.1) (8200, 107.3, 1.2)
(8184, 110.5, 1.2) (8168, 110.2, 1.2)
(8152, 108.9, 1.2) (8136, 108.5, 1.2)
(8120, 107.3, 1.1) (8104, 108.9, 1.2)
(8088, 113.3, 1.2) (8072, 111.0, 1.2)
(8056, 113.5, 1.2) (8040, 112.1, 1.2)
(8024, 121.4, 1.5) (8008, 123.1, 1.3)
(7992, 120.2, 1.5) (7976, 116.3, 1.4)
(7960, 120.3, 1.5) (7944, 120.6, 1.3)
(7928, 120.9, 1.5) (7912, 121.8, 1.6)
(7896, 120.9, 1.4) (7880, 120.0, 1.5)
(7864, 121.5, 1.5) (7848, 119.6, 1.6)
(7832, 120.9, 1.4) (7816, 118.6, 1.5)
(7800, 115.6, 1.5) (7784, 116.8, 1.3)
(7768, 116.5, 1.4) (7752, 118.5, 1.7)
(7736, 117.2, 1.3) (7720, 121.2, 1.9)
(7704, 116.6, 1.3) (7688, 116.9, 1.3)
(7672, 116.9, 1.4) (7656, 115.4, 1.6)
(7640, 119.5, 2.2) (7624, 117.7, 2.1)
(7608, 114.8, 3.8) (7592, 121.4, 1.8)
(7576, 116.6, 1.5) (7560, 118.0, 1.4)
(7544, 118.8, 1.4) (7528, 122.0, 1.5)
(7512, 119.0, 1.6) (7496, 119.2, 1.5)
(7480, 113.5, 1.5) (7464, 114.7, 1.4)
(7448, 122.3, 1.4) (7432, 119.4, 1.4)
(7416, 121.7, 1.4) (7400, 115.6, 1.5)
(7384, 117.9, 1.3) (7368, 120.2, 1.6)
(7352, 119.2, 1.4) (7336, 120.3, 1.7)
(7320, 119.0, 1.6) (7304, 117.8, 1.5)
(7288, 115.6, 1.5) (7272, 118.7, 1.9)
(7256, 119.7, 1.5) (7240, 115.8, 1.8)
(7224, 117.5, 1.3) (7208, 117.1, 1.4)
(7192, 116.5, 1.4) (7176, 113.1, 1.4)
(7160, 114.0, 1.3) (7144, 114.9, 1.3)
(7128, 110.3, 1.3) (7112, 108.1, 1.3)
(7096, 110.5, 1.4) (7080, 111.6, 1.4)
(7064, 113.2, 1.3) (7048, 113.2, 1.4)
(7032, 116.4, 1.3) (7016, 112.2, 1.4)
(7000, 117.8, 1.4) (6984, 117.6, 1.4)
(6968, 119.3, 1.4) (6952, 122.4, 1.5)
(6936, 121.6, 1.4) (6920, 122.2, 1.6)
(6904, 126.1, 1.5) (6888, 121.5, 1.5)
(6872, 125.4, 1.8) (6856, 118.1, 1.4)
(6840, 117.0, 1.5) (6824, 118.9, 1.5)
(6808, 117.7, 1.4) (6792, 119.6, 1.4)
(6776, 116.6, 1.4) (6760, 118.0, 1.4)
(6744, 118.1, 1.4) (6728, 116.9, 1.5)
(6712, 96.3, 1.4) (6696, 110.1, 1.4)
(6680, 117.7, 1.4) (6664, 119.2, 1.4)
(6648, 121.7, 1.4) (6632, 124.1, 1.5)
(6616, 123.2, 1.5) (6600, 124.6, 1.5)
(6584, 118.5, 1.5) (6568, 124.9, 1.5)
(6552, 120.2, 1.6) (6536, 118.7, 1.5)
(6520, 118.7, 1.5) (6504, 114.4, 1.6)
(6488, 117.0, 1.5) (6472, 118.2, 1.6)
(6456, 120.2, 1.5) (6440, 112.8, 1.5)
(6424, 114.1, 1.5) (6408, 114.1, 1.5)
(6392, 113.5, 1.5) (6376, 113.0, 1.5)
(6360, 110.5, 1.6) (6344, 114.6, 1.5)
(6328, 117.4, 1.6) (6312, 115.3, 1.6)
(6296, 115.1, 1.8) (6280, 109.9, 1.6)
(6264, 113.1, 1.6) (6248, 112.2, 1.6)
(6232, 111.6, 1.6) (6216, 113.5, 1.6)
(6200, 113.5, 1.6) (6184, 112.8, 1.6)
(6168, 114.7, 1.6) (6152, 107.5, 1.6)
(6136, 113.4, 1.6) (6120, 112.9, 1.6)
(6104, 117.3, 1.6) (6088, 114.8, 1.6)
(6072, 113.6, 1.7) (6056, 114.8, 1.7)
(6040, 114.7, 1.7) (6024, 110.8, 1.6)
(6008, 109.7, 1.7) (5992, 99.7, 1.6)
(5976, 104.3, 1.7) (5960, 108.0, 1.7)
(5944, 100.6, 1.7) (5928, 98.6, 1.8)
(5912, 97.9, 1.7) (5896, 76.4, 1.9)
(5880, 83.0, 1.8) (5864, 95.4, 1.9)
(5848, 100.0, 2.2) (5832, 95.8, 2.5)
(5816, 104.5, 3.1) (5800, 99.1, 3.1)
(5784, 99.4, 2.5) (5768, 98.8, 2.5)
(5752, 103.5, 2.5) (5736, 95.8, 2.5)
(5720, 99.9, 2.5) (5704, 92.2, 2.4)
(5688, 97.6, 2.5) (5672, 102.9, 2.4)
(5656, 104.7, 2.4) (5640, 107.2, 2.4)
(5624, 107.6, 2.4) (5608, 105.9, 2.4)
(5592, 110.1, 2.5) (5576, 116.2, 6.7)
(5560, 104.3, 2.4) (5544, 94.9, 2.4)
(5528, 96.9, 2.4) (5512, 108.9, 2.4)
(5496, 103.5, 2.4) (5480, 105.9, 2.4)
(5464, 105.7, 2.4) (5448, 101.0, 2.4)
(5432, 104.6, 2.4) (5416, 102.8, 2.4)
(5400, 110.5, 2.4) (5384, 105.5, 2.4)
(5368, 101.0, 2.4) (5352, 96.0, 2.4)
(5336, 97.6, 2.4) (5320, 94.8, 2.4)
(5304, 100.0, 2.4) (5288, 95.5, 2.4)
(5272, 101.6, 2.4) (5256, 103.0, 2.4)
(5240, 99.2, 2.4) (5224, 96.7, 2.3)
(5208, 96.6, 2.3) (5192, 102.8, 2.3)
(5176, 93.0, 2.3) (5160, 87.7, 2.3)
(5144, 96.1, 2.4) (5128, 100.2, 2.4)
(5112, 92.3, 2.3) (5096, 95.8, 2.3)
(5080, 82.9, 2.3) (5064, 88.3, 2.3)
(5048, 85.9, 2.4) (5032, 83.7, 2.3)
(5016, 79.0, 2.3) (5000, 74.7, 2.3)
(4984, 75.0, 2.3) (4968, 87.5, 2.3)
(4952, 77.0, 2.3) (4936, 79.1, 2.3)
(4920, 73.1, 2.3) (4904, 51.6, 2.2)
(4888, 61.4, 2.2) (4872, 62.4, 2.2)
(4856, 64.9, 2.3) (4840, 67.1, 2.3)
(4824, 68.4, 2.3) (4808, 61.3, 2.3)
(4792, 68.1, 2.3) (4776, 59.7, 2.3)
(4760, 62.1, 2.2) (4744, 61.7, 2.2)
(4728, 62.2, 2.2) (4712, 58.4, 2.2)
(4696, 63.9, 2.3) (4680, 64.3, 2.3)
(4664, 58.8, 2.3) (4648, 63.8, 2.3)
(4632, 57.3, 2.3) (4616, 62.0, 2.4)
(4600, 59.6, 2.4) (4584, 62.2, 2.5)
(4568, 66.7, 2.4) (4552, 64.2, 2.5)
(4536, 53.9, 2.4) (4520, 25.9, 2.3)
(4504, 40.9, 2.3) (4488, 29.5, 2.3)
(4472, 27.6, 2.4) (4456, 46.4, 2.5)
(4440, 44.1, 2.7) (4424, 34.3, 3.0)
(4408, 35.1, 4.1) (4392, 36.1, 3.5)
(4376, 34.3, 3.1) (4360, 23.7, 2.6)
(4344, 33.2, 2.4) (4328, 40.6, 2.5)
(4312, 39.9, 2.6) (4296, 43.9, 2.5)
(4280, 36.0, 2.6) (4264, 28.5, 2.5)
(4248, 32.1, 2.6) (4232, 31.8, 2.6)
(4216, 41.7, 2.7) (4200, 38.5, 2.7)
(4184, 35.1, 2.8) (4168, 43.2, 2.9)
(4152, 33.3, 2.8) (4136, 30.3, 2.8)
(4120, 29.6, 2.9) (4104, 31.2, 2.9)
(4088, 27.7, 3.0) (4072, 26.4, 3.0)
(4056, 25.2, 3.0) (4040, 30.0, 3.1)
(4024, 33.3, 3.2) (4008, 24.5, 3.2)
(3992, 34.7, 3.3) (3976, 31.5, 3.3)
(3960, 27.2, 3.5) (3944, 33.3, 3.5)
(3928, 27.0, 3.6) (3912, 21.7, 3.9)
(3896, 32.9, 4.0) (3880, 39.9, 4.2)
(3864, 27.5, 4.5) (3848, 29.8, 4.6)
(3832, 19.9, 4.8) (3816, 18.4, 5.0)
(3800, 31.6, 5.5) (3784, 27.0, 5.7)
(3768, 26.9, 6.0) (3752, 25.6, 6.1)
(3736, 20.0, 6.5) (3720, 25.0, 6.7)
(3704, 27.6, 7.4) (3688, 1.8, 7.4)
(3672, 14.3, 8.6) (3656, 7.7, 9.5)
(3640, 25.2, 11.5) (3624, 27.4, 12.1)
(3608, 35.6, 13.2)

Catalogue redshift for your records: 0.14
